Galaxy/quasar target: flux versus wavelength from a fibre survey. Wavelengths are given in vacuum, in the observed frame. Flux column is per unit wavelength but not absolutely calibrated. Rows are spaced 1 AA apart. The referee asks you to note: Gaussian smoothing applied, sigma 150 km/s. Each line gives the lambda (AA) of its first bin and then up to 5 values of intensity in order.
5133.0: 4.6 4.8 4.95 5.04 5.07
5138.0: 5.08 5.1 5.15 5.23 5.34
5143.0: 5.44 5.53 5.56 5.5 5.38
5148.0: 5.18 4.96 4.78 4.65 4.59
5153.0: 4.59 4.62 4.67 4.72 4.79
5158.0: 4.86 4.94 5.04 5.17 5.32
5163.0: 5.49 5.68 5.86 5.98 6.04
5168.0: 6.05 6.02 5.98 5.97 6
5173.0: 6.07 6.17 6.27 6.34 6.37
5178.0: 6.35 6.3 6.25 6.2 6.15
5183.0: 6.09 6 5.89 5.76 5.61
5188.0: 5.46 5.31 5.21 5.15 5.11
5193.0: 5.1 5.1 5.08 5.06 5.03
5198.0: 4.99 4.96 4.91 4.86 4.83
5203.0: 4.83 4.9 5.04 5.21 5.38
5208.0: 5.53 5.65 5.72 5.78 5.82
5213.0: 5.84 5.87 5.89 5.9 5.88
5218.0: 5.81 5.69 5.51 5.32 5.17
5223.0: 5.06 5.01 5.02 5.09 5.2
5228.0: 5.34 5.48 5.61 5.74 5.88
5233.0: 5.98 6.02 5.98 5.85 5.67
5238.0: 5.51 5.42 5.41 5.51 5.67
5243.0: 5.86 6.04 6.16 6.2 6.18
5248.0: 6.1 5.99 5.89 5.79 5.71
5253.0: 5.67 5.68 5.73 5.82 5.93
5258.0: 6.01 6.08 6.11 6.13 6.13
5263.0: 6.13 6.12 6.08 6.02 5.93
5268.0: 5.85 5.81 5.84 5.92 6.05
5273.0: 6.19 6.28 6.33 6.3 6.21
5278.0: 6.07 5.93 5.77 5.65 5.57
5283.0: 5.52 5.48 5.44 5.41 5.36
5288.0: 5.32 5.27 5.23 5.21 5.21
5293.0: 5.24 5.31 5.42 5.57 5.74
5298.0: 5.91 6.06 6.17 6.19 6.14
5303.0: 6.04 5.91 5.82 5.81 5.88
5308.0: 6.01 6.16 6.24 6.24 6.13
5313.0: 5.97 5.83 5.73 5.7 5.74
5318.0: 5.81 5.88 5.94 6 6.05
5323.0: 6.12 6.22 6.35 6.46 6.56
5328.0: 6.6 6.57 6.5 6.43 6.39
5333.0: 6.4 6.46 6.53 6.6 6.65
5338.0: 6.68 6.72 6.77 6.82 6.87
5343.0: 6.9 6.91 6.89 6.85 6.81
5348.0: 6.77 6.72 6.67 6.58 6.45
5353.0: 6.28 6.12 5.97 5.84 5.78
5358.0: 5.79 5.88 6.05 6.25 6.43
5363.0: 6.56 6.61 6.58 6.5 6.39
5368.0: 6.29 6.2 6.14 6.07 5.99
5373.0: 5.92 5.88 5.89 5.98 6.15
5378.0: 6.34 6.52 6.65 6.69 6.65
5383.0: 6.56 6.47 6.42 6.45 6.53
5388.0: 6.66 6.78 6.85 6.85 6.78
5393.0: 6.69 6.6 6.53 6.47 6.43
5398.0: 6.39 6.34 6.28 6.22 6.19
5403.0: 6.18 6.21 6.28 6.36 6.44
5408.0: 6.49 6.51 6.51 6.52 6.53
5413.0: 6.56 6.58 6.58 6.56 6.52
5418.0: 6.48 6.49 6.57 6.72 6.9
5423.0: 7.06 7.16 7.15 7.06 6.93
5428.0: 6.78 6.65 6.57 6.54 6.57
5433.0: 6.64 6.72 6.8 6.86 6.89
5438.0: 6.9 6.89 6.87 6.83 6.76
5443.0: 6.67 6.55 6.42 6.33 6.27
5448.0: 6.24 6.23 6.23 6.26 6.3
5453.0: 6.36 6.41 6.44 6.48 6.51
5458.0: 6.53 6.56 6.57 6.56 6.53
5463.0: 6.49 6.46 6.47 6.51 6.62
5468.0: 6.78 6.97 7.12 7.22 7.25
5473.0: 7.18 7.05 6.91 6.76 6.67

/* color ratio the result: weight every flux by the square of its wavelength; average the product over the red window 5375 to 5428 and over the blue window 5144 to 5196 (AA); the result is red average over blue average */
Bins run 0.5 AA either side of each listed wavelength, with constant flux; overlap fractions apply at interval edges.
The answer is 1.30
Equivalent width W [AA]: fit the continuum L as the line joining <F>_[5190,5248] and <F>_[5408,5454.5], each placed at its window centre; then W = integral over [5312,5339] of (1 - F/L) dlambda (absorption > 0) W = -0.8 AA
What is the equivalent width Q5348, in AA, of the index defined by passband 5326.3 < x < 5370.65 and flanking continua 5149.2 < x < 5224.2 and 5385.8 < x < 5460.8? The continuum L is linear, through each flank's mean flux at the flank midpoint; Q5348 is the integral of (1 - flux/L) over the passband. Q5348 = -1.8 AA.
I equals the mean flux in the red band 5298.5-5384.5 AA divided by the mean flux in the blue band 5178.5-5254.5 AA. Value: 1.13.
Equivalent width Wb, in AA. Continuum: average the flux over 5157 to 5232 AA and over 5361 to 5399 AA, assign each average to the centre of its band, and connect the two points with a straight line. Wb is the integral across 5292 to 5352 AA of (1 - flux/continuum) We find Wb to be -0.8 AA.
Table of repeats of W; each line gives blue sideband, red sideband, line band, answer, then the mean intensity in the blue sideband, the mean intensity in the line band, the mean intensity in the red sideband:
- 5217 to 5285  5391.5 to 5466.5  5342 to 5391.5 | -0.9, 5.79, 6.4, 6.56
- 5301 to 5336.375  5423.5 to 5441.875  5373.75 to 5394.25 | 0.1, 6.15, 6.5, 6.82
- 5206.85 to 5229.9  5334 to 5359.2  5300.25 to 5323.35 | 1.0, 5.52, 5.97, 6.52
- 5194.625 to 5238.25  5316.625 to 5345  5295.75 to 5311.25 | 0.5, 5.43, 6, 6.44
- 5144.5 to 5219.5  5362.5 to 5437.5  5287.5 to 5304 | 1.1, 5.48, 5.64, 6.52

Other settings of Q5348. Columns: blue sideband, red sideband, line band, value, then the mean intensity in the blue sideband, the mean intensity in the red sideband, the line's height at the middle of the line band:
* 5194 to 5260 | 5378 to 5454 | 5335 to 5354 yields -1.5 AA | 5.57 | 6.58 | 6.19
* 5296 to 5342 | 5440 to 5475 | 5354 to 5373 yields 0.5 AA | 6.2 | 6.6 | 6.33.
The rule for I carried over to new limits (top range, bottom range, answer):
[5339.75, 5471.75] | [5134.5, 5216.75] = 1.20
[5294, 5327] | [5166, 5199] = 1.04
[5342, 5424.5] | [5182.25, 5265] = 1.15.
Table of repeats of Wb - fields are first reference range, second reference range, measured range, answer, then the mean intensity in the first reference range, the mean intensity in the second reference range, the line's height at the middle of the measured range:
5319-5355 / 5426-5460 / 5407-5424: -0.12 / 6.52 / 6.58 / 6.57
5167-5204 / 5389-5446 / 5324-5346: -1.22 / 5.63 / 6.62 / 6.27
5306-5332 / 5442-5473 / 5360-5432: -1.41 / 6.12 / 6.56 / 6.37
